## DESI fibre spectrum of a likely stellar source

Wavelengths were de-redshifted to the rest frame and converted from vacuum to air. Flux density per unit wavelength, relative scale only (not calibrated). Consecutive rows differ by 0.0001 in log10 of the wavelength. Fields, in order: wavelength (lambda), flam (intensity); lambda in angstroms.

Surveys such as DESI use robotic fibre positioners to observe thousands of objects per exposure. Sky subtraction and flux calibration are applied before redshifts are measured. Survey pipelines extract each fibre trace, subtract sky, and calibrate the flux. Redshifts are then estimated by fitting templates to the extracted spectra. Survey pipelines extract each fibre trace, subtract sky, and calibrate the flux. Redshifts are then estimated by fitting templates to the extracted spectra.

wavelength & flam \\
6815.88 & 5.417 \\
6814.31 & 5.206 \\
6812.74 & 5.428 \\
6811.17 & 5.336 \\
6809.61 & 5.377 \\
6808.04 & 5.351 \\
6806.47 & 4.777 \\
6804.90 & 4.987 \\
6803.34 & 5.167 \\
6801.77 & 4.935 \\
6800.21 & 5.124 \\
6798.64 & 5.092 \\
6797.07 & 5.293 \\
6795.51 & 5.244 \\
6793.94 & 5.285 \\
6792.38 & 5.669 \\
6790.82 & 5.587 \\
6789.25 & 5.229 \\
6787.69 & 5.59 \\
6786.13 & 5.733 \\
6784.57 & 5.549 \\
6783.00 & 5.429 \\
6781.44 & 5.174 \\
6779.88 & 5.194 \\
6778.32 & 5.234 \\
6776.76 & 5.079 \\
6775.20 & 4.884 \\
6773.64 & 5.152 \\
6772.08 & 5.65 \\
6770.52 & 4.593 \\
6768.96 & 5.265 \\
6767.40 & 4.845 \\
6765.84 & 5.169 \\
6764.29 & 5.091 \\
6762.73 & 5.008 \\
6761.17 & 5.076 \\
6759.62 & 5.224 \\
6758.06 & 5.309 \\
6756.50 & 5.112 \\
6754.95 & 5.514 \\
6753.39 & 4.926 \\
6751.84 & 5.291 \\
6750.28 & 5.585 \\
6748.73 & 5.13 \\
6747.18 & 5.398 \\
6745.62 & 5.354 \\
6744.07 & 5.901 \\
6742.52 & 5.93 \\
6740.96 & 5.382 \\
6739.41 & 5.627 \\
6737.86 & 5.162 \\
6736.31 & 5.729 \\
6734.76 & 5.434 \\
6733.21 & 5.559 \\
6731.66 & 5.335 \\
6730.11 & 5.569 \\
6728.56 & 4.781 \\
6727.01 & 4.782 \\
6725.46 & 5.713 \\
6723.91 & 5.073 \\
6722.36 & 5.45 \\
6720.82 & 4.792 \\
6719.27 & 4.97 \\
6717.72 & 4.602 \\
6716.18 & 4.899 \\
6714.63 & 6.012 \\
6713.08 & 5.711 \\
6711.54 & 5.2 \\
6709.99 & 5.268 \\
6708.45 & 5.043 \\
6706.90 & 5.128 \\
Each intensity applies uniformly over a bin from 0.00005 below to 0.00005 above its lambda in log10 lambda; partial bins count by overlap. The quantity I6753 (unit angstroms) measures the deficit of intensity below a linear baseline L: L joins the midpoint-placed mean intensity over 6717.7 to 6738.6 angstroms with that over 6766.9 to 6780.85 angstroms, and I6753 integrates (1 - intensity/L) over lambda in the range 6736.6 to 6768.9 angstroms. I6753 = -0.9 angstroms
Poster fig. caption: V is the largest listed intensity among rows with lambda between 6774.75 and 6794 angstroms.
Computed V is 5.733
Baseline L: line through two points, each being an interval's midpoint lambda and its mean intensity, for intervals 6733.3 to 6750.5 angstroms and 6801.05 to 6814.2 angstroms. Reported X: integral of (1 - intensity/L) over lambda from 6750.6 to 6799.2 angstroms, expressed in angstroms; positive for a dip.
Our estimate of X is 0.86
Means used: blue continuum 5.51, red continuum 5.17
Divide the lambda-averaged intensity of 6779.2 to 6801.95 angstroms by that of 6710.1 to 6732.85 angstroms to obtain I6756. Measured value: 1.0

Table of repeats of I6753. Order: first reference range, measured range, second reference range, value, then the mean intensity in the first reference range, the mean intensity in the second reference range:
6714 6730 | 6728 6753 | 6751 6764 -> -1.4 angstroms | 5.12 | 5.18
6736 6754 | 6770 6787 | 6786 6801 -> 0.4 angstroms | 5.45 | 5.37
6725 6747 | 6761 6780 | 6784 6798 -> 1.3 angstroms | 5.44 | 5.46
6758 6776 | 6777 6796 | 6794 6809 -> -1.1 angstroms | 5.1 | 5.12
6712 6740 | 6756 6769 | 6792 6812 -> 0.3 angstroms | 5.29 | 5.19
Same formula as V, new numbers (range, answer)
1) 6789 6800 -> 5.669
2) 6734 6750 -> 5.93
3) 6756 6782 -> 5.65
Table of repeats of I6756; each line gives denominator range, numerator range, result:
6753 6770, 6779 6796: 1.06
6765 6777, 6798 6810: 1.00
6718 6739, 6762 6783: 0.97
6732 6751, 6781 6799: 0.98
